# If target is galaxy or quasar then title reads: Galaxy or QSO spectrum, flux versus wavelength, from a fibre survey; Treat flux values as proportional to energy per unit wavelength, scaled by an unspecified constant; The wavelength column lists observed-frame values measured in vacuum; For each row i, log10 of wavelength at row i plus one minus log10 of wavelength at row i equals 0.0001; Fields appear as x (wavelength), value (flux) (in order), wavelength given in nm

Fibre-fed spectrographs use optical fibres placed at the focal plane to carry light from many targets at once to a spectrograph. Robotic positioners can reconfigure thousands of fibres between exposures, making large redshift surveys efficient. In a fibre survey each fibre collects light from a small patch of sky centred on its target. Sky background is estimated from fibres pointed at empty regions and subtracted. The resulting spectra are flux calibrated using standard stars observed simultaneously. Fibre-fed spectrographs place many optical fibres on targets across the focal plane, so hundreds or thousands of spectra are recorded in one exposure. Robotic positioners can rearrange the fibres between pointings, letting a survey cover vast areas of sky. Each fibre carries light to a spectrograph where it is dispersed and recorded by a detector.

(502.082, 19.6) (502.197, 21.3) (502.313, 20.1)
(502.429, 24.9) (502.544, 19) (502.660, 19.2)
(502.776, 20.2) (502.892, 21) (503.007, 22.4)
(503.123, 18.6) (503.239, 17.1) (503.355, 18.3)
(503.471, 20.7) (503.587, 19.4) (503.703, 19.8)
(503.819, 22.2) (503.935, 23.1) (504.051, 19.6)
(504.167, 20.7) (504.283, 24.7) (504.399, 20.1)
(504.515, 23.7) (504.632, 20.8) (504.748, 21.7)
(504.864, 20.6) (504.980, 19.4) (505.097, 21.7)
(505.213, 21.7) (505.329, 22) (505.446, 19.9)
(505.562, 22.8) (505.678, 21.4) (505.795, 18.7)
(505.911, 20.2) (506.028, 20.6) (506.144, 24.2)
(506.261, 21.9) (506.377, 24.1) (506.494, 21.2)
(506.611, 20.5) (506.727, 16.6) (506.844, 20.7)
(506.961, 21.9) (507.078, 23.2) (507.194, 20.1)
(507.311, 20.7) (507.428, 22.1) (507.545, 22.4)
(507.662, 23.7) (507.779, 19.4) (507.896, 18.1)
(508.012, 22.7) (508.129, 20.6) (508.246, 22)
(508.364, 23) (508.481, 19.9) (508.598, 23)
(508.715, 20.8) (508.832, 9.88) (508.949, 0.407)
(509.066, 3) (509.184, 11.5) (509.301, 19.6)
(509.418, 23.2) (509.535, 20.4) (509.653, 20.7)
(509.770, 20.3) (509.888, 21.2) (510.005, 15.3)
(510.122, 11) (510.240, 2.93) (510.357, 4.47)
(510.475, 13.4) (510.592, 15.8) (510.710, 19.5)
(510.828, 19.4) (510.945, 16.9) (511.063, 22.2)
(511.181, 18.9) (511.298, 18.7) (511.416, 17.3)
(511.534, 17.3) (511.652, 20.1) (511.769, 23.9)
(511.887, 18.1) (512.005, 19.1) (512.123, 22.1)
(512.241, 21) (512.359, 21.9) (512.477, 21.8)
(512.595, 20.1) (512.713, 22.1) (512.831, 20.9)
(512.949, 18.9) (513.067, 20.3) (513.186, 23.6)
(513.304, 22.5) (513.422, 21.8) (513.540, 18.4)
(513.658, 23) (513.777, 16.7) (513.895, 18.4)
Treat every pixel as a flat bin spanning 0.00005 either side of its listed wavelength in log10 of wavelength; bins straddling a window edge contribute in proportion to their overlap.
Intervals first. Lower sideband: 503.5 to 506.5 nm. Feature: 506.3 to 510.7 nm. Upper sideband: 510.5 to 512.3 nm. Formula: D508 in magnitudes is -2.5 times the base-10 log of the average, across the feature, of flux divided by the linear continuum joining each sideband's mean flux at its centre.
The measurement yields 0.14 mag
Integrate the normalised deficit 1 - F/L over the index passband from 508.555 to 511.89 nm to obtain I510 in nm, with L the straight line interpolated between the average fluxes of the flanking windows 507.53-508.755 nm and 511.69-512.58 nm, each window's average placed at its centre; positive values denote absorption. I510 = 0.801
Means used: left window 21.4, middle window 16.1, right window 21.1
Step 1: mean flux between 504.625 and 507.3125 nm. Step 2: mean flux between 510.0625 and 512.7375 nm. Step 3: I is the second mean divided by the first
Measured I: 0.84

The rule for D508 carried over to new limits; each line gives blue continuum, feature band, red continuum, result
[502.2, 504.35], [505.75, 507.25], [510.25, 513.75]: -0.053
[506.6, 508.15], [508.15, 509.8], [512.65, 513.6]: 0.228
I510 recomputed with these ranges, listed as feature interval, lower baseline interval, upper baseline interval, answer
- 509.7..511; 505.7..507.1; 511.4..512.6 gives 0.38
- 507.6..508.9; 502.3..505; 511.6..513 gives 0.04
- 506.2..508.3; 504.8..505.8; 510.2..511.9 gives -0.18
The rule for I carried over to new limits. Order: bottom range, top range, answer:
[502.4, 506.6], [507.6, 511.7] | 0.81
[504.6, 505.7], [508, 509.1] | 0.78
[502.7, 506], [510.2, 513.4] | 0.90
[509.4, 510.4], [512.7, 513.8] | 1.36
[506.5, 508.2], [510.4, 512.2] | 0.90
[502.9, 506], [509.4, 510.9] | 0.76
